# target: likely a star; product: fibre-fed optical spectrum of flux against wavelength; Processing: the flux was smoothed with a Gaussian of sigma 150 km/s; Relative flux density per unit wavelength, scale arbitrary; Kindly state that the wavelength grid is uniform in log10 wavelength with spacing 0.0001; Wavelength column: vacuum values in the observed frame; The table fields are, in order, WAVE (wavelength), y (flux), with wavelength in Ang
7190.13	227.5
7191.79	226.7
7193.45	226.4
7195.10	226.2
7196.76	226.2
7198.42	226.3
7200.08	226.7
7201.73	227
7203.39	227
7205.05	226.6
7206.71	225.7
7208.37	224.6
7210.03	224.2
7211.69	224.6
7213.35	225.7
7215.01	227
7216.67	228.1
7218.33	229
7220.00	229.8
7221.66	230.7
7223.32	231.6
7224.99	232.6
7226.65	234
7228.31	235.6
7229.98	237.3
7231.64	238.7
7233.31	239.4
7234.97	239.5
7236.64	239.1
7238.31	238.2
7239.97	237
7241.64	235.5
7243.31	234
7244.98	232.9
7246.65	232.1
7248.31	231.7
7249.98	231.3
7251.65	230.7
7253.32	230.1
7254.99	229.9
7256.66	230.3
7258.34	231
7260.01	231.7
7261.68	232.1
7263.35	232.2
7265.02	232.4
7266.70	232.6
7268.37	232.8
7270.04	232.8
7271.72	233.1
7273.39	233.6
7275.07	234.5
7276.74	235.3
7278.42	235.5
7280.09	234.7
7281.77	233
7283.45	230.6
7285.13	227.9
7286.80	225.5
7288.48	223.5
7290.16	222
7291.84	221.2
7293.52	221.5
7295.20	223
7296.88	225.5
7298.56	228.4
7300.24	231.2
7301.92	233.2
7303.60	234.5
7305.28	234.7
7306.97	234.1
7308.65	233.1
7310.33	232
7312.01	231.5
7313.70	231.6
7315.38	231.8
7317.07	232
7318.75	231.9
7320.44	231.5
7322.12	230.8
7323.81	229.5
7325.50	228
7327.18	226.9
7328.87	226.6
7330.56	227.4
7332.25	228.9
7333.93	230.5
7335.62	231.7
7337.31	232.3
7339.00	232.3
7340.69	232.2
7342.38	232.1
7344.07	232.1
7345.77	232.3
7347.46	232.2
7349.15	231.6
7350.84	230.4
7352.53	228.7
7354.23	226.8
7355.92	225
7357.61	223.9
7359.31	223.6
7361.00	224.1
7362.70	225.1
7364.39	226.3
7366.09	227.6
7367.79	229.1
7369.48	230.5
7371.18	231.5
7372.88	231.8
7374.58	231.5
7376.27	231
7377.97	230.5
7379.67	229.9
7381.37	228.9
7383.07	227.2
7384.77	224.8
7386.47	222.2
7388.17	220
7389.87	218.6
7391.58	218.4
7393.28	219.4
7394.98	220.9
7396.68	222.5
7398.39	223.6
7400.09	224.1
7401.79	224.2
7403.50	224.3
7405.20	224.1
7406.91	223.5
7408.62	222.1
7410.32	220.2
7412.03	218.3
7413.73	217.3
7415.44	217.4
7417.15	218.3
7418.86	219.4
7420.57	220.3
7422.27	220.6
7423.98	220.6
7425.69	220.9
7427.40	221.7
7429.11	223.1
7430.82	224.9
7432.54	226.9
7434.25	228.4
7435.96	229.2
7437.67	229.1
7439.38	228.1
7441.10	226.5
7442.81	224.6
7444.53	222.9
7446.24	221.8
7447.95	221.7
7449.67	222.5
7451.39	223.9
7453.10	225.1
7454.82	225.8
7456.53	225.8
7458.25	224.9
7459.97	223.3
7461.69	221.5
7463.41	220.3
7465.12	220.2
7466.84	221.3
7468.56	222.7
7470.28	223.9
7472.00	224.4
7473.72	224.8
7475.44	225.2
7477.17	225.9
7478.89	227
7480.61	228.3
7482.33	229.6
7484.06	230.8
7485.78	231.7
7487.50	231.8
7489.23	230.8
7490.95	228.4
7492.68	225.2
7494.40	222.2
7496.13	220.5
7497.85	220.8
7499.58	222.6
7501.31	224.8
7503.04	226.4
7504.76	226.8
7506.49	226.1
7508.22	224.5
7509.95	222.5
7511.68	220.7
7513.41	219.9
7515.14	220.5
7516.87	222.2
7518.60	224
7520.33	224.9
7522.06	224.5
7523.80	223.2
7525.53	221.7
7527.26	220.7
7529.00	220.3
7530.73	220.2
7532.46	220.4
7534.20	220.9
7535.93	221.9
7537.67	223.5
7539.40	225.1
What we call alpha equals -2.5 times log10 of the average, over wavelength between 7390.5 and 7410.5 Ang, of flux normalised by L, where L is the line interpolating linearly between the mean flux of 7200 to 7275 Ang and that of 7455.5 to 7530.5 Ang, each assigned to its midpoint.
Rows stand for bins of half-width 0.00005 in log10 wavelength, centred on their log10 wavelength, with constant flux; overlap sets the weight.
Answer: 0.023 mag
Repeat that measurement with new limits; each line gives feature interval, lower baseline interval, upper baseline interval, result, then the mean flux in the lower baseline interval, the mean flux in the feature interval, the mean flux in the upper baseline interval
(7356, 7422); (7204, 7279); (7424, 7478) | 0.01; 232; 224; 224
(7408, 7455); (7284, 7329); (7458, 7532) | 0.01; 229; 223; 224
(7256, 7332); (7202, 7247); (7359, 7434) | -0.01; 232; 230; 224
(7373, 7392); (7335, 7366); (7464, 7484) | 0.01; 229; 226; 225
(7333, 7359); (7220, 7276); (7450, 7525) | 0.00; 234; 230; 225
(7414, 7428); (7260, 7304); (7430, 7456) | 0.03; 230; 220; 225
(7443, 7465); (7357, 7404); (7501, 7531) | 0.00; 226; 223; 223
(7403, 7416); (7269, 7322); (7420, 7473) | 0.02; 231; 221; 224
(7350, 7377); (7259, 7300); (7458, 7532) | 0.00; 230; 228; 224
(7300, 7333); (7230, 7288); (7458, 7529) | 0.00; 233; 231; 224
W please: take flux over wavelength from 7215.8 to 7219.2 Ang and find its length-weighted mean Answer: 228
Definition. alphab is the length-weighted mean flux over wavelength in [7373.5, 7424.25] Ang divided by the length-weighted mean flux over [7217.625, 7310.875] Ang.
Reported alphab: 0.96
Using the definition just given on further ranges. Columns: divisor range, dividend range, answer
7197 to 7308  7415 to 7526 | 0.97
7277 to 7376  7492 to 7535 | 0.97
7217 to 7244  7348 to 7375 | 0.97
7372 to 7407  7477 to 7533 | 1.00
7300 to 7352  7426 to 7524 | 0.97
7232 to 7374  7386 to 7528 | 0.97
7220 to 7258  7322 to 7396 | 0.97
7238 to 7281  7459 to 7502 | 0.97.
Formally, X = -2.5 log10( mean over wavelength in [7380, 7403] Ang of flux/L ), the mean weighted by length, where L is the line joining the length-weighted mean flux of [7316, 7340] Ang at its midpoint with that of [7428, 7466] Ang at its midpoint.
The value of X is 0.02 mag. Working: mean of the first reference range 230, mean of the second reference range 225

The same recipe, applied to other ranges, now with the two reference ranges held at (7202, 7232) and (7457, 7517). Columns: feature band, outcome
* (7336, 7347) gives -0.02 mag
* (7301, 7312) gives -0.03 mag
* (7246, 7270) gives -0.01 mag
